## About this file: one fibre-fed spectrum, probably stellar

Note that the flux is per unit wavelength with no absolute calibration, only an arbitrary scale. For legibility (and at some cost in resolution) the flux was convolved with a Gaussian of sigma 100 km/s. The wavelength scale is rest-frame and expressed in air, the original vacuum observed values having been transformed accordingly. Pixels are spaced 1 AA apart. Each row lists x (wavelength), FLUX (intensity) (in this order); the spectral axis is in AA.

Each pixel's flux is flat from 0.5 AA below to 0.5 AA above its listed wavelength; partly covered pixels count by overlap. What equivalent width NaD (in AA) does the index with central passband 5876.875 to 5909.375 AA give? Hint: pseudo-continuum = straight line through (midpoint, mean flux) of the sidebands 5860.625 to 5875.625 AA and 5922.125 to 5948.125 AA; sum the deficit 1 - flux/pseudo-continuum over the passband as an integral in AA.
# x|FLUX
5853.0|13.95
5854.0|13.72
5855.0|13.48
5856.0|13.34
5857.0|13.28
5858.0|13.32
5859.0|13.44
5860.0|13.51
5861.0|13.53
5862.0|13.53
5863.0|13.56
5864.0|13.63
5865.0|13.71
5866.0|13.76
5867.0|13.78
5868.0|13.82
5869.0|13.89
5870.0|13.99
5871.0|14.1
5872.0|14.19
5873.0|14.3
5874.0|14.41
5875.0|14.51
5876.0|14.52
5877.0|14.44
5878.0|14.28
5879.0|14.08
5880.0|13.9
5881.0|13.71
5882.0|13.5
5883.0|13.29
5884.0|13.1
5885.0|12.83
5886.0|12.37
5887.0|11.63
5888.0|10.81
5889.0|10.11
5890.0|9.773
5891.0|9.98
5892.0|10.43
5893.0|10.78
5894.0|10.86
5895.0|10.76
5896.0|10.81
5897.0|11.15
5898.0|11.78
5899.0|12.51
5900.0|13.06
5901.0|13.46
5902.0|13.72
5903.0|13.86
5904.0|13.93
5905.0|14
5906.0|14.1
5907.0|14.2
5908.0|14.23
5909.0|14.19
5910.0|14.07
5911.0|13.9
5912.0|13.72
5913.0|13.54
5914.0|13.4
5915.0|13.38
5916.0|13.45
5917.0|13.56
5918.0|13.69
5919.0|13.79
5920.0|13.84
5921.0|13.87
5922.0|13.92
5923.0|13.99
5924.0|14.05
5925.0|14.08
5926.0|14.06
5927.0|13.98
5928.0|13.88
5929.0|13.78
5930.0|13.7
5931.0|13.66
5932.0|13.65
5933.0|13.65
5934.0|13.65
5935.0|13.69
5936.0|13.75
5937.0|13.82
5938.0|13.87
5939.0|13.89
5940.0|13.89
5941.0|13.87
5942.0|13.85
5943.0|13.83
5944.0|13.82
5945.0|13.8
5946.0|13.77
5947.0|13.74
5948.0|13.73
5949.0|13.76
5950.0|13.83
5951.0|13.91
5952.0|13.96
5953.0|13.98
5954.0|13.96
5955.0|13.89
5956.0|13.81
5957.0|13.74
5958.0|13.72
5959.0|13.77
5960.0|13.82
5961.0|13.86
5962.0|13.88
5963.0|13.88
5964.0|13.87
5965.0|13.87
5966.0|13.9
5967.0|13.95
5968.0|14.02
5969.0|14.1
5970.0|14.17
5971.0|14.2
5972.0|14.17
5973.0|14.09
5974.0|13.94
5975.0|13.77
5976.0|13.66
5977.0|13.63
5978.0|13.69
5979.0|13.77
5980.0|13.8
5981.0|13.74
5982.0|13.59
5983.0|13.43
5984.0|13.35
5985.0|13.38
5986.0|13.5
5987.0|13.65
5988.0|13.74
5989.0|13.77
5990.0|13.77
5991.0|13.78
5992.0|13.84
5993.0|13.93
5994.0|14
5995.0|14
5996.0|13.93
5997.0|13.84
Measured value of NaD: 3.1 AA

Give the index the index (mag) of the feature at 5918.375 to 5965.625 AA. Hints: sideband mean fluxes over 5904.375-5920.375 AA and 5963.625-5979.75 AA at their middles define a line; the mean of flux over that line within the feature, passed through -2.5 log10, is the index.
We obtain 0.00 mag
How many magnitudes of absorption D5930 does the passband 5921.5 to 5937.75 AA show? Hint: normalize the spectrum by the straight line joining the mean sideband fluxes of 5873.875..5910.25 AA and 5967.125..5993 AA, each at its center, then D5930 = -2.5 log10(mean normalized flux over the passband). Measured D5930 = -0.05 mag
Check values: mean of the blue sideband 12.8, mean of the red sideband 13.8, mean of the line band 13.8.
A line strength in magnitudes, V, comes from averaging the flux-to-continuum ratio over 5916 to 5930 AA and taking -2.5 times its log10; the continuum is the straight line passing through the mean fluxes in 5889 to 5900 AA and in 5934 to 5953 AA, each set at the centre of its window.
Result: -0.10 mag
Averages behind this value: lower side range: 10.9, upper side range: 13.8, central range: 13.9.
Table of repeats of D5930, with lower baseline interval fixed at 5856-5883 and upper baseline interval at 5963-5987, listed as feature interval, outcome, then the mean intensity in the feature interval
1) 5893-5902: 0.17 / 11.8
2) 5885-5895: 0.26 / 10.9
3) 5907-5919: 0.01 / 13.8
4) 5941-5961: 0.00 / 13.8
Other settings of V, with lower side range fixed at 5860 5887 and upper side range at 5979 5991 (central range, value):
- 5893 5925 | 0.03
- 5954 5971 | -0.02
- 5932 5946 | -0.01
